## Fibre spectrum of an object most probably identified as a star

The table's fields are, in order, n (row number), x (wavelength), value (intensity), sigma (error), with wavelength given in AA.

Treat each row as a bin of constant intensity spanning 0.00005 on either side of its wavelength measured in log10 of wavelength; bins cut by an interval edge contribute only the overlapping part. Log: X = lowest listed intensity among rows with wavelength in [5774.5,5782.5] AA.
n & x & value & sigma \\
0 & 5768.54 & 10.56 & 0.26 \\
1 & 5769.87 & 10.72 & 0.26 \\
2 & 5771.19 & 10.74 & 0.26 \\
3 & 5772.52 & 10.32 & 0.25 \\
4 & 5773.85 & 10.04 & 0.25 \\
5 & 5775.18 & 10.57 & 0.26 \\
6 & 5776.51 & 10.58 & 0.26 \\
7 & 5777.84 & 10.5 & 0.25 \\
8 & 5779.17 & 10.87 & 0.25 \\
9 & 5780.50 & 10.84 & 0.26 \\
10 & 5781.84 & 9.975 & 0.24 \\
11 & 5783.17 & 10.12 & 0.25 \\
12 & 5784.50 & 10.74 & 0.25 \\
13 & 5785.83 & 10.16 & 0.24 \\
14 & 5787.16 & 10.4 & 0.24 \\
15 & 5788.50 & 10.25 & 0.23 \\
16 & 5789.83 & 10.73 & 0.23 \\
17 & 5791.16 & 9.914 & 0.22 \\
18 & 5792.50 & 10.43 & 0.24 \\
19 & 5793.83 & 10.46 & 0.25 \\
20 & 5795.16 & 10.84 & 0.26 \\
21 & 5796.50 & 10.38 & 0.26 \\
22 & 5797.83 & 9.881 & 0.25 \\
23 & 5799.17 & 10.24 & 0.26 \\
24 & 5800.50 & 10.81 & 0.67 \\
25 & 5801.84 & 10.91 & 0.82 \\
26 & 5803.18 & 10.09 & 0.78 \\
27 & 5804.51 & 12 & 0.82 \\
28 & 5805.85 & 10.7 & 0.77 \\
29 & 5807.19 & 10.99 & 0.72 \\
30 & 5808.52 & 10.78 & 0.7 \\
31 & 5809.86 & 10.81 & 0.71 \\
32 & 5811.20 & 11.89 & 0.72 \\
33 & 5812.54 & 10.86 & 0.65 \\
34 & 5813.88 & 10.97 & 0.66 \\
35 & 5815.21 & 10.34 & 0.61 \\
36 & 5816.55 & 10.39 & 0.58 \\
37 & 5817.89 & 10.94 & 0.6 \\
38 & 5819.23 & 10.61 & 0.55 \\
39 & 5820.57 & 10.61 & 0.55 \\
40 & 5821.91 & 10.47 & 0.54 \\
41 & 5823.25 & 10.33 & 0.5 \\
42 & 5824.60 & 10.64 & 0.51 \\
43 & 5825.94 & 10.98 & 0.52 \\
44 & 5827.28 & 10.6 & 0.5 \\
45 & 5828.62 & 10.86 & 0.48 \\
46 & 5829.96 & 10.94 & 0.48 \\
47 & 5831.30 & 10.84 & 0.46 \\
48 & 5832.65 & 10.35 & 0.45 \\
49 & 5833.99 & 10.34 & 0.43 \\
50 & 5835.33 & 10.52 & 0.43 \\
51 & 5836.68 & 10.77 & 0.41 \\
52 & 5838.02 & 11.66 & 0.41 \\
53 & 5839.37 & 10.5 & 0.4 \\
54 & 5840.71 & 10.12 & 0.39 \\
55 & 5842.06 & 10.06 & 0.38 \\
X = 9.975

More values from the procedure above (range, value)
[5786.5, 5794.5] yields 9.914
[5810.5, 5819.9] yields 10.34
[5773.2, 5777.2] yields 10.04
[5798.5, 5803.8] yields 10.09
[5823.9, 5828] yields 10.6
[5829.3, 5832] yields 10.84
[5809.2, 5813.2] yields 10.81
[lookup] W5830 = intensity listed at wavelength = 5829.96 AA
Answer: 10.94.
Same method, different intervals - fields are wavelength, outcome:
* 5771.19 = 10.74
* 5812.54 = 10.86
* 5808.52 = 10.78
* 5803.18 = 10.09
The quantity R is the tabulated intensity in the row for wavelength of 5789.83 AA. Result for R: 10.73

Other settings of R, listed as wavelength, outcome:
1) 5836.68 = 10.77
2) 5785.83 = 10.16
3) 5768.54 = 10.56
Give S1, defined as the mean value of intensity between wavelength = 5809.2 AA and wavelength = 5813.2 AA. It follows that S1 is 11.2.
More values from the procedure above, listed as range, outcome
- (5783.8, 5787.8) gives 10.4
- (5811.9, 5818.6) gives 10.7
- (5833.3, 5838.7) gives 10.8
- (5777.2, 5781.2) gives 10.7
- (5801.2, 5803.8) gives 10.5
